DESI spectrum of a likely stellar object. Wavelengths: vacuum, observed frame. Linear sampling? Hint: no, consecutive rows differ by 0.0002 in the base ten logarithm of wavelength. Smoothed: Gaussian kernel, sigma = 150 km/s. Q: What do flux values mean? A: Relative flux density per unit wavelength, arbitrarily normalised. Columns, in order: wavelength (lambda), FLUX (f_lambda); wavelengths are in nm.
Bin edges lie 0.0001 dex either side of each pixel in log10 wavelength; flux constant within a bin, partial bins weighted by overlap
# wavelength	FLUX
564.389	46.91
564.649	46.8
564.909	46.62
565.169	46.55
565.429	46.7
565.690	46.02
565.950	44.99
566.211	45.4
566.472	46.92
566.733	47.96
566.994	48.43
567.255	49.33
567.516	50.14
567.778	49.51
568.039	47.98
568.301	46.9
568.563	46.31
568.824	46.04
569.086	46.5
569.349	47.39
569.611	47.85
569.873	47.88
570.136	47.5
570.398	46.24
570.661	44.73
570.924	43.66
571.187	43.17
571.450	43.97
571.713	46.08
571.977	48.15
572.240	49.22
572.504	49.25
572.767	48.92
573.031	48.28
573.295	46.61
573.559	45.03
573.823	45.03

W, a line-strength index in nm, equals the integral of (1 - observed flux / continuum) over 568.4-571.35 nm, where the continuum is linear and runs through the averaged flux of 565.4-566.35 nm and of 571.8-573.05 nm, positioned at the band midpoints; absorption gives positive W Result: 0.09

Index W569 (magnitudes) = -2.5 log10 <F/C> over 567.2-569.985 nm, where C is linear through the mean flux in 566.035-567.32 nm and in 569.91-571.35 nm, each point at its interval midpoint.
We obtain -0.03 mag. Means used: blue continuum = 47.4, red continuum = 45.2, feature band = 47.8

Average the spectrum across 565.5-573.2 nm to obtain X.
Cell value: 47.1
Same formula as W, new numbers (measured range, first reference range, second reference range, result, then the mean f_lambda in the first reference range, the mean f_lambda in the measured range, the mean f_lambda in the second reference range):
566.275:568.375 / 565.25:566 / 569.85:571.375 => -0.12 nm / 46.1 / 48.3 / 45.3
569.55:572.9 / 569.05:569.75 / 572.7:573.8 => 0.03 nm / 47.3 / 46.6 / 46.9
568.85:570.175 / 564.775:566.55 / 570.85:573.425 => -0.02 nm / 46.2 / 47.3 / 46.8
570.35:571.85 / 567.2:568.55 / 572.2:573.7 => 0.11 nm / 48.5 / 44.5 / 47.8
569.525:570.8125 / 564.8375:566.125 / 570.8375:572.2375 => -0.03 nm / 46.1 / 46.8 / 45.4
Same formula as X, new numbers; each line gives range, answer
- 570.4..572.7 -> 46.1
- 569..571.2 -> 46.2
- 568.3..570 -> 47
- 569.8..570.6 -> 46.9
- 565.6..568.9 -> 47.4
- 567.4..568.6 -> 48.3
